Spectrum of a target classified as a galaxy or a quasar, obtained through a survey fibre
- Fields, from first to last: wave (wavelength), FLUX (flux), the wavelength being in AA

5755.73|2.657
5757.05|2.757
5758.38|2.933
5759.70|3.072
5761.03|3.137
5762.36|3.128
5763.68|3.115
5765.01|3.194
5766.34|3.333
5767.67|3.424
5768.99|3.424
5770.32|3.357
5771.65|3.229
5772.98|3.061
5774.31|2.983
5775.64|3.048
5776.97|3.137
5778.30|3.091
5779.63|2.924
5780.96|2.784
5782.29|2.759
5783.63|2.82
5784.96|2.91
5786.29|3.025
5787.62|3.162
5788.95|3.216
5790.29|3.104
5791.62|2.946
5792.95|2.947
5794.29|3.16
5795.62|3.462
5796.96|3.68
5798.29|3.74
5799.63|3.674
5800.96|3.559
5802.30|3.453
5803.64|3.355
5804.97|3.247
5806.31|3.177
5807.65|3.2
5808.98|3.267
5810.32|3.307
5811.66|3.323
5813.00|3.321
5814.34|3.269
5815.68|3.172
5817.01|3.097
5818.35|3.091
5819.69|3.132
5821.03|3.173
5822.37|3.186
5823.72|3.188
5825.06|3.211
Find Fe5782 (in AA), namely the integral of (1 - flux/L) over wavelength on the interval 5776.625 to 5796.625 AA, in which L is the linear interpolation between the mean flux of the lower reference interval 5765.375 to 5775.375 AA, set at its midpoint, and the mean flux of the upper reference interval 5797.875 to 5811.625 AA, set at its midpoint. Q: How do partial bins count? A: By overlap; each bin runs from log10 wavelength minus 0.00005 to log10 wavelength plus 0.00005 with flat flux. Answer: 1.7 AA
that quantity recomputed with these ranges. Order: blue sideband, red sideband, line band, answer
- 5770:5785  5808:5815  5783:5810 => -0.8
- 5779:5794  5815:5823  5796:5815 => -2.0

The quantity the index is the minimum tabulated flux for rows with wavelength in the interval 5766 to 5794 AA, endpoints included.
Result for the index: 2.759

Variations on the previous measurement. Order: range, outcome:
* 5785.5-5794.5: 2.946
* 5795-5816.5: 3.172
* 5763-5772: 3.115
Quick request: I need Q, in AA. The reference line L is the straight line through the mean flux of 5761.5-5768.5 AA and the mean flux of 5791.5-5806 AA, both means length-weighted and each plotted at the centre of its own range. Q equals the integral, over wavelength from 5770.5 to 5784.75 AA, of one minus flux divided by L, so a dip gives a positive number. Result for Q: 1.32 AA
